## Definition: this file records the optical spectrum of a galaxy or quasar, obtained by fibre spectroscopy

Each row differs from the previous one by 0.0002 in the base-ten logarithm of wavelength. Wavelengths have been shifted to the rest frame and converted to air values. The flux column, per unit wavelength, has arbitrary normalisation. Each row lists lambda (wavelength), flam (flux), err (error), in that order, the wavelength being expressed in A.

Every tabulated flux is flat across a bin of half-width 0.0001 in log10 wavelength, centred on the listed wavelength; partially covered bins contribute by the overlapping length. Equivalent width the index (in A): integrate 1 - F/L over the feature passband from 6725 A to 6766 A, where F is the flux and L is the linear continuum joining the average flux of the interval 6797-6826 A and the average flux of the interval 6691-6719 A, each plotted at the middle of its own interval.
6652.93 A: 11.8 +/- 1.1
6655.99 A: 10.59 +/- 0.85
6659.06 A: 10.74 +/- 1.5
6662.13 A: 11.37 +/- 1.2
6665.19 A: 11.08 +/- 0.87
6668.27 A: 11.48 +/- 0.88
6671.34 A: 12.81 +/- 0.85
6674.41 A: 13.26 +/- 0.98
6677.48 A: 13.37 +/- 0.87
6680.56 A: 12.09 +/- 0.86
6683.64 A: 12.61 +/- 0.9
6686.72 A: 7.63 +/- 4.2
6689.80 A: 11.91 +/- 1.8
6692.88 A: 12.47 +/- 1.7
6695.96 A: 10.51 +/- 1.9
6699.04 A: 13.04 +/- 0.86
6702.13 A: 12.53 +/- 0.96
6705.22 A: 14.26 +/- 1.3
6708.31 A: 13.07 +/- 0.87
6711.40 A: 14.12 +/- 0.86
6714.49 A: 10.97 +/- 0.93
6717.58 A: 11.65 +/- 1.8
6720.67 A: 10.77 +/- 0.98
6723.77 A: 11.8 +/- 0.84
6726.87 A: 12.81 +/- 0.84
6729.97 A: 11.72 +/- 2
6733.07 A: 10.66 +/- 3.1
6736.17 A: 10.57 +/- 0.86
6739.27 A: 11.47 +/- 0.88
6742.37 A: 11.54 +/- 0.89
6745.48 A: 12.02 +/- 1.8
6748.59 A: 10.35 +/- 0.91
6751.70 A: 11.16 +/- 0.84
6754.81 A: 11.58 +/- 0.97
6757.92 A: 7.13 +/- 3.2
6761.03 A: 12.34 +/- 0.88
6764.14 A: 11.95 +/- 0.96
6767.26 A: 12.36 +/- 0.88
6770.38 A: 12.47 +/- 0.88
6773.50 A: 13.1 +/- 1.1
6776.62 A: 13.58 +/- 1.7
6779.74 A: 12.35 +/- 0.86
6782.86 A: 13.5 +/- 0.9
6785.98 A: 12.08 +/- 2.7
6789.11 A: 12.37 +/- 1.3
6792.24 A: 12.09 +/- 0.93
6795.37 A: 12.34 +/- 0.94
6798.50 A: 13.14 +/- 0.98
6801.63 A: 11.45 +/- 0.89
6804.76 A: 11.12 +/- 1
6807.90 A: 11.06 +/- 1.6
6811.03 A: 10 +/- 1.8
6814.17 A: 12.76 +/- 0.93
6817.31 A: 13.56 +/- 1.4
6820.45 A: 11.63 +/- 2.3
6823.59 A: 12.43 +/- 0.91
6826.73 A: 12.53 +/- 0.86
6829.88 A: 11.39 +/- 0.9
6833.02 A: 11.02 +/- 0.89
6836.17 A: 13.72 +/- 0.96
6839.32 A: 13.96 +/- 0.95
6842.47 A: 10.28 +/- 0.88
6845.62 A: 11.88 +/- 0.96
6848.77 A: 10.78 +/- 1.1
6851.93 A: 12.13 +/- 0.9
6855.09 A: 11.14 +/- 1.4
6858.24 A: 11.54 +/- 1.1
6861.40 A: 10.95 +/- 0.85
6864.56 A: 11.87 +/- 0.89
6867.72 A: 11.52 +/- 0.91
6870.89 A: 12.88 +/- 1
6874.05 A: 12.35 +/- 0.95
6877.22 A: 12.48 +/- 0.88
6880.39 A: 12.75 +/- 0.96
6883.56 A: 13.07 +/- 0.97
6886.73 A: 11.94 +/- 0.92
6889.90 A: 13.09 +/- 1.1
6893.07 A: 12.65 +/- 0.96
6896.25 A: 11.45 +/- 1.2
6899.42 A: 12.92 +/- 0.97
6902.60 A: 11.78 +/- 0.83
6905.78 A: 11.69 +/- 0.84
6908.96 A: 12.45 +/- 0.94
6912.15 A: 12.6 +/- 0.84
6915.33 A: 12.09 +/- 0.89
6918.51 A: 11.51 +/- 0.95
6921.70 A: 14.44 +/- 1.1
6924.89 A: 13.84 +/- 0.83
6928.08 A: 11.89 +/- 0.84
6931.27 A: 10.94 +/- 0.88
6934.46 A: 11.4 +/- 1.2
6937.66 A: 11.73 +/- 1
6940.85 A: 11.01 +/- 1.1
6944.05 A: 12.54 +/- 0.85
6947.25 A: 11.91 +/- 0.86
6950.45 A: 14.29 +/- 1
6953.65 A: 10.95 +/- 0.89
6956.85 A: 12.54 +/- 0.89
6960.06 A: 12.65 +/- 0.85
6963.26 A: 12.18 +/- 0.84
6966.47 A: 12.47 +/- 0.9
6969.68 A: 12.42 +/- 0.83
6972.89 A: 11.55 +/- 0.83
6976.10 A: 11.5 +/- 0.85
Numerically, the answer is 3.7 A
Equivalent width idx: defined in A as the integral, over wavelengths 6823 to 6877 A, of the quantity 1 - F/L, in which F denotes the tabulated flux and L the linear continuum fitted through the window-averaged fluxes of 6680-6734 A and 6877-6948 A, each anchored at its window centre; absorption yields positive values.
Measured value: 1.14 A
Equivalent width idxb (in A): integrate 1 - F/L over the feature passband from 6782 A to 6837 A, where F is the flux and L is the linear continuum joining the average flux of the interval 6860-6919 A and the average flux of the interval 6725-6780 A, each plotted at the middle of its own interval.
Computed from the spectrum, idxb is -1.01 A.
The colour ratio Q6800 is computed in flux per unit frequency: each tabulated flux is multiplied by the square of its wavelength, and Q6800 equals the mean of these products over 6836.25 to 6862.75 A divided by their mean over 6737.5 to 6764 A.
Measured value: 1.10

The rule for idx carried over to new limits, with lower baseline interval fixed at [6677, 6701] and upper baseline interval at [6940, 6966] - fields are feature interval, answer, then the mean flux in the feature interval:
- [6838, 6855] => 0.5 A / 11.7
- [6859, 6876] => 0.3 A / 11.9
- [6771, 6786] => -1.4 A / 13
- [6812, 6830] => -0.6 A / 12.4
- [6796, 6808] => 0.1 A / 11.8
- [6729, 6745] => 0.7 A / 11.2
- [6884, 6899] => -0.3 A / 12.4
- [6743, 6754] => 0.5 A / 11.2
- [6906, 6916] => -0.1 A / 12.3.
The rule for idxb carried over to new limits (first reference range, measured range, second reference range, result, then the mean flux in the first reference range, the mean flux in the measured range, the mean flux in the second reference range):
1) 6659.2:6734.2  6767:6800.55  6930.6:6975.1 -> -1.83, 12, 12.7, 12.1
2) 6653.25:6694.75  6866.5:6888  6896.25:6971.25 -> -0.58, 11.6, 12.4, 12.3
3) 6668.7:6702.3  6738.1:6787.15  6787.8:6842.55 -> 0.96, 12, 11.8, 12.1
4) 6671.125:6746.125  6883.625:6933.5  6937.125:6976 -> -0.93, 12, 12.4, 12.2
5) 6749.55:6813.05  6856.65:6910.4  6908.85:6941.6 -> -0.47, 11.9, 12.2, 12.2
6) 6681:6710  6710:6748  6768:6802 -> 1.89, 12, 11.6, 12.6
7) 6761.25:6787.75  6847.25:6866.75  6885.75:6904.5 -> 1.59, 12.7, 11.4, 12.3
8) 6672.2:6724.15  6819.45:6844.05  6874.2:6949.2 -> 0.19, 12.1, 12.1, 12.3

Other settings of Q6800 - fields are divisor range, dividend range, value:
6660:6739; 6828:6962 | 1.08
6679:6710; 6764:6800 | 1.08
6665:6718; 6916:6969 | 1.08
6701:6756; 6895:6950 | 1.09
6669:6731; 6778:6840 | 1.04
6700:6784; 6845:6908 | 1.05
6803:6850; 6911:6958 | 1.06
